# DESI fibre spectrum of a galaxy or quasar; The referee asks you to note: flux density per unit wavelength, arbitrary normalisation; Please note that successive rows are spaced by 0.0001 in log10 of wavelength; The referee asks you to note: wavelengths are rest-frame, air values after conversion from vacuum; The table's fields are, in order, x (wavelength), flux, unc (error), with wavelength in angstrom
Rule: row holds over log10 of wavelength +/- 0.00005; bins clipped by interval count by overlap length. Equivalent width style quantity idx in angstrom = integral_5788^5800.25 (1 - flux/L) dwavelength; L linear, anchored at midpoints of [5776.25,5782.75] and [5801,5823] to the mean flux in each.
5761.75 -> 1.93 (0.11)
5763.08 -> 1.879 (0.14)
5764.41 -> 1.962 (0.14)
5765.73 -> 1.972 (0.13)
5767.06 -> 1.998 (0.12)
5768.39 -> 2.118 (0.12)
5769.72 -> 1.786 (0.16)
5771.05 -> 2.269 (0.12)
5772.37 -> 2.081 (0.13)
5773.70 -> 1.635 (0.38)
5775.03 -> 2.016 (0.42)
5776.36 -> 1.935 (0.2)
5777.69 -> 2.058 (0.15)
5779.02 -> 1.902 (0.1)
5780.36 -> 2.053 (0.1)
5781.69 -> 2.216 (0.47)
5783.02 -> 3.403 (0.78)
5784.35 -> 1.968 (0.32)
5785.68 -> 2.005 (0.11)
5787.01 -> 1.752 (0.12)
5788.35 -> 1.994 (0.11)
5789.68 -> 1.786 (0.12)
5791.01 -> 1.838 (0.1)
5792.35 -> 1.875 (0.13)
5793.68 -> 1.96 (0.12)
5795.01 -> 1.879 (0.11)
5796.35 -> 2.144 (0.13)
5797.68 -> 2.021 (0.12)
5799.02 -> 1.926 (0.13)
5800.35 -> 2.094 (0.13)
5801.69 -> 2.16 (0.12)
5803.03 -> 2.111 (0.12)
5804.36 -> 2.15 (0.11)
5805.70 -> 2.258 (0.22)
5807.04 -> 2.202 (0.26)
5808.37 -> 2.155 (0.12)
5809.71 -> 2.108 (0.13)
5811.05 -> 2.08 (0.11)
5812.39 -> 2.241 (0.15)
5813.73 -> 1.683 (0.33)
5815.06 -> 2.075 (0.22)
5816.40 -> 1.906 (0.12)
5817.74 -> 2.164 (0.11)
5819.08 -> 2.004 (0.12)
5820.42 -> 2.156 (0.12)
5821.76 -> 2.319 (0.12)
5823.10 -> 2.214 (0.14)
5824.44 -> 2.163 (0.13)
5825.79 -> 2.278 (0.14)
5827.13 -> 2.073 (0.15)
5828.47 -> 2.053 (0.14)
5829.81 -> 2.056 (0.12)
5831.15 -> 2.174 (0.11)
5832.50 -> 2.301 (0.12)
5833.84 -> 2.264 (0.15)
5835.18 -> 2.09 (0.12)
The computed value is 1.0 angstrom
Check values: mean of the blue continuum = 2.12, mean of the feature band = 1.94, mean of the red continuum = 2.11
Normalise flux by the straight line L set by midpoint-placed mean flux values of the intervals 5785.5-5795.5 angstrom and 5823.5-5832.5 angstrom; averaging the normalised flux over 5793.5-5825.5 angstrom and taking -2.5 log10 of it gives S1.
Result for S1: -0.04 mag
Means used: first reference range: 1.88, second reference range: 2.15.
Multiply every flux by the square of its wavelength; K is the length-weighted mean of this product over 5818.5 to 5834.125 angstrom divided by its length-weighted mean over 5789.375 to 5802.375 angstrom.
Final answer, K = 1.11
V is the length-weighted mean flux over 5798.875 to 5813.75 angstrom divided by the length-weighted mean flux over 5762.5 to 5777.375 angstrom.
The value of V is 1.08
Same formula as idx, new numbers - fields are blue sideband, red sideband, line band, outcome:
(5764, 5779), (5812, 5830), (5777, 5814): -0.7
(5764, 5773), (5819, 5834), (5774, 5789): -0.3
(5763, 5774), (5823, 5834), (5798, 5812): -0.2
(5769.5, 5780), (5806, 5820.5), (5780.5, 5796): -0.4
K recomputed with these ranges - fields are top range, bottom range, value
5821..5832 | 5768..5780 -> 1.12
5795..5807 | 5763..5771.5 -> 1.06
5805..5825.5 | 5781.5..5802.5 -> 1.04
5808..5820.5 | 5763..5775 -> 1.05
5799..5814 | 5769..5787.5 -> 1.03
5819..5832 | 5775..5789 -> 1.03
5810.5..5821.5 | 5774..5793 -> 1.01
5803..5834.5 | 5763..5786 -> 1.04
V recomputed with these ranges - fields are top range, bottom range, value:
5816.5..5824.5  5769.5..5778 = 1.09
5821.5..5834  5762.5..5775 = 1.11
